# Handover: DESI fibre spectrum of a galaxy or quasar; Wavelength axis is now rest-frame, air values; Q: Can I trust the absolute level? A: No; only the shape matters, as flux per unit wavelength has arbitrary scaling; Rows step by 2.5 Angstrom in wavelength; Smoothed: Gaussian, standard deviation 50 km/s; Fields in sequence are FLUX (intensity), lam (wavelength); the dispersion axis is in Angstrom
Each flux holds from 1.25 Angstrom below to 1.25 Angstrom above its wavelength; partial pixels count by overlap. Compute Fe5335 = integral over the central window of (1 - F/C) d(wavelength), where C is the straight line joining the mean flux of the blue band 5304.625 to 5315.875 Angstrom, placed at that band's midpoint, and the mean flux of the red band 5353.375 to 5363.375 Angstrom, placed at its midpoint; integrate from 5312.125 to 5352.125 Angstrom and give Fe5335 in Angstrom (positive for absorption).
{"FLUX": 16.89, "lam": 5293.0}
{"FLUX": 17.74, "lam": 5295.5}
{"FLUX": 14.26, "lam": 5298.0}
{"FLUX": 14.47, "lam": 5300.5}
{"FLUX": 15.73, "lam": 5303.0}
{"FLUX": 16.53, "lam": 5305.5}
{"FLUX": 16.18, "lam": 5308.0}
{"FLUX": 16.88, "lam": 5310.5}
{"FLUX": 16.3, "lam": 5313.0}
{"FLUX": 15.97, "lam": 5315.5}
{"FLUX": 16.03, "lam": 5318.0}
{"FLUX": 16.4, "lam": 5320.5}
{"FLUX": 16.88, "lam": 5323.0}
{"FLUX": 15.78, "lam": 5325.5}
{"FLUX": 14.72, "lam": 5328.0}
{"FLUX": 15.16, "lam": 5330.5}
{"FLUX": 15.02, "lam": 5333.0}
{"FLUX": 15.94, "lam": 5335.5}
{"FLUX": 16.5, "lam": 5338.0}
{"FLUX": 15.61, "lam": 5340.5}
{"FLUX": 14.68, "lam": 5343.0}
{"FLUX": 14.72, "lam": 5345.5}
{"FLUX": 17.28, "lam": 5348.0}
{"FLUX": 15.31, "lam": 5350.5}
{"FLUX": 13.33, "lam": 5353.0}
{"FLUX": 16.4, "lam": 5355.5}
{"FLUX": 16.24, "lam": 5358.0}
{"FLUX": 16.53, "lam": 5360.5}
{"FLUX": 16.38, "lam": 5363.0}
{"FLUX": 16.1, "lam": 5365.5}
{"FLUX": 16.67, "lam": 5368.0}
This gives 1.3 Angstrom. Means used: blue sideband 16.4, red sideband 16.1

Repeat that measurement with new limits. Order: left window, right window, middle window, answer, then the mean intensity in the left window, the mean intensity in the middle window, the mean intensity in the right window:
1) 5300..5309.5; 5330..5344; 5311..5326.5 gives -0.5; 15.9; 16.3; 15.5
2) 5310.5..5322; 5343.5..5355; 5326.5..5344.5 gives 0.3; 16.3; 15.4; 15.2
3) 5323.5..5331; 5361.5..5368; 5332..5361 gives 0.5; 15.4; 15.6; 16.3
